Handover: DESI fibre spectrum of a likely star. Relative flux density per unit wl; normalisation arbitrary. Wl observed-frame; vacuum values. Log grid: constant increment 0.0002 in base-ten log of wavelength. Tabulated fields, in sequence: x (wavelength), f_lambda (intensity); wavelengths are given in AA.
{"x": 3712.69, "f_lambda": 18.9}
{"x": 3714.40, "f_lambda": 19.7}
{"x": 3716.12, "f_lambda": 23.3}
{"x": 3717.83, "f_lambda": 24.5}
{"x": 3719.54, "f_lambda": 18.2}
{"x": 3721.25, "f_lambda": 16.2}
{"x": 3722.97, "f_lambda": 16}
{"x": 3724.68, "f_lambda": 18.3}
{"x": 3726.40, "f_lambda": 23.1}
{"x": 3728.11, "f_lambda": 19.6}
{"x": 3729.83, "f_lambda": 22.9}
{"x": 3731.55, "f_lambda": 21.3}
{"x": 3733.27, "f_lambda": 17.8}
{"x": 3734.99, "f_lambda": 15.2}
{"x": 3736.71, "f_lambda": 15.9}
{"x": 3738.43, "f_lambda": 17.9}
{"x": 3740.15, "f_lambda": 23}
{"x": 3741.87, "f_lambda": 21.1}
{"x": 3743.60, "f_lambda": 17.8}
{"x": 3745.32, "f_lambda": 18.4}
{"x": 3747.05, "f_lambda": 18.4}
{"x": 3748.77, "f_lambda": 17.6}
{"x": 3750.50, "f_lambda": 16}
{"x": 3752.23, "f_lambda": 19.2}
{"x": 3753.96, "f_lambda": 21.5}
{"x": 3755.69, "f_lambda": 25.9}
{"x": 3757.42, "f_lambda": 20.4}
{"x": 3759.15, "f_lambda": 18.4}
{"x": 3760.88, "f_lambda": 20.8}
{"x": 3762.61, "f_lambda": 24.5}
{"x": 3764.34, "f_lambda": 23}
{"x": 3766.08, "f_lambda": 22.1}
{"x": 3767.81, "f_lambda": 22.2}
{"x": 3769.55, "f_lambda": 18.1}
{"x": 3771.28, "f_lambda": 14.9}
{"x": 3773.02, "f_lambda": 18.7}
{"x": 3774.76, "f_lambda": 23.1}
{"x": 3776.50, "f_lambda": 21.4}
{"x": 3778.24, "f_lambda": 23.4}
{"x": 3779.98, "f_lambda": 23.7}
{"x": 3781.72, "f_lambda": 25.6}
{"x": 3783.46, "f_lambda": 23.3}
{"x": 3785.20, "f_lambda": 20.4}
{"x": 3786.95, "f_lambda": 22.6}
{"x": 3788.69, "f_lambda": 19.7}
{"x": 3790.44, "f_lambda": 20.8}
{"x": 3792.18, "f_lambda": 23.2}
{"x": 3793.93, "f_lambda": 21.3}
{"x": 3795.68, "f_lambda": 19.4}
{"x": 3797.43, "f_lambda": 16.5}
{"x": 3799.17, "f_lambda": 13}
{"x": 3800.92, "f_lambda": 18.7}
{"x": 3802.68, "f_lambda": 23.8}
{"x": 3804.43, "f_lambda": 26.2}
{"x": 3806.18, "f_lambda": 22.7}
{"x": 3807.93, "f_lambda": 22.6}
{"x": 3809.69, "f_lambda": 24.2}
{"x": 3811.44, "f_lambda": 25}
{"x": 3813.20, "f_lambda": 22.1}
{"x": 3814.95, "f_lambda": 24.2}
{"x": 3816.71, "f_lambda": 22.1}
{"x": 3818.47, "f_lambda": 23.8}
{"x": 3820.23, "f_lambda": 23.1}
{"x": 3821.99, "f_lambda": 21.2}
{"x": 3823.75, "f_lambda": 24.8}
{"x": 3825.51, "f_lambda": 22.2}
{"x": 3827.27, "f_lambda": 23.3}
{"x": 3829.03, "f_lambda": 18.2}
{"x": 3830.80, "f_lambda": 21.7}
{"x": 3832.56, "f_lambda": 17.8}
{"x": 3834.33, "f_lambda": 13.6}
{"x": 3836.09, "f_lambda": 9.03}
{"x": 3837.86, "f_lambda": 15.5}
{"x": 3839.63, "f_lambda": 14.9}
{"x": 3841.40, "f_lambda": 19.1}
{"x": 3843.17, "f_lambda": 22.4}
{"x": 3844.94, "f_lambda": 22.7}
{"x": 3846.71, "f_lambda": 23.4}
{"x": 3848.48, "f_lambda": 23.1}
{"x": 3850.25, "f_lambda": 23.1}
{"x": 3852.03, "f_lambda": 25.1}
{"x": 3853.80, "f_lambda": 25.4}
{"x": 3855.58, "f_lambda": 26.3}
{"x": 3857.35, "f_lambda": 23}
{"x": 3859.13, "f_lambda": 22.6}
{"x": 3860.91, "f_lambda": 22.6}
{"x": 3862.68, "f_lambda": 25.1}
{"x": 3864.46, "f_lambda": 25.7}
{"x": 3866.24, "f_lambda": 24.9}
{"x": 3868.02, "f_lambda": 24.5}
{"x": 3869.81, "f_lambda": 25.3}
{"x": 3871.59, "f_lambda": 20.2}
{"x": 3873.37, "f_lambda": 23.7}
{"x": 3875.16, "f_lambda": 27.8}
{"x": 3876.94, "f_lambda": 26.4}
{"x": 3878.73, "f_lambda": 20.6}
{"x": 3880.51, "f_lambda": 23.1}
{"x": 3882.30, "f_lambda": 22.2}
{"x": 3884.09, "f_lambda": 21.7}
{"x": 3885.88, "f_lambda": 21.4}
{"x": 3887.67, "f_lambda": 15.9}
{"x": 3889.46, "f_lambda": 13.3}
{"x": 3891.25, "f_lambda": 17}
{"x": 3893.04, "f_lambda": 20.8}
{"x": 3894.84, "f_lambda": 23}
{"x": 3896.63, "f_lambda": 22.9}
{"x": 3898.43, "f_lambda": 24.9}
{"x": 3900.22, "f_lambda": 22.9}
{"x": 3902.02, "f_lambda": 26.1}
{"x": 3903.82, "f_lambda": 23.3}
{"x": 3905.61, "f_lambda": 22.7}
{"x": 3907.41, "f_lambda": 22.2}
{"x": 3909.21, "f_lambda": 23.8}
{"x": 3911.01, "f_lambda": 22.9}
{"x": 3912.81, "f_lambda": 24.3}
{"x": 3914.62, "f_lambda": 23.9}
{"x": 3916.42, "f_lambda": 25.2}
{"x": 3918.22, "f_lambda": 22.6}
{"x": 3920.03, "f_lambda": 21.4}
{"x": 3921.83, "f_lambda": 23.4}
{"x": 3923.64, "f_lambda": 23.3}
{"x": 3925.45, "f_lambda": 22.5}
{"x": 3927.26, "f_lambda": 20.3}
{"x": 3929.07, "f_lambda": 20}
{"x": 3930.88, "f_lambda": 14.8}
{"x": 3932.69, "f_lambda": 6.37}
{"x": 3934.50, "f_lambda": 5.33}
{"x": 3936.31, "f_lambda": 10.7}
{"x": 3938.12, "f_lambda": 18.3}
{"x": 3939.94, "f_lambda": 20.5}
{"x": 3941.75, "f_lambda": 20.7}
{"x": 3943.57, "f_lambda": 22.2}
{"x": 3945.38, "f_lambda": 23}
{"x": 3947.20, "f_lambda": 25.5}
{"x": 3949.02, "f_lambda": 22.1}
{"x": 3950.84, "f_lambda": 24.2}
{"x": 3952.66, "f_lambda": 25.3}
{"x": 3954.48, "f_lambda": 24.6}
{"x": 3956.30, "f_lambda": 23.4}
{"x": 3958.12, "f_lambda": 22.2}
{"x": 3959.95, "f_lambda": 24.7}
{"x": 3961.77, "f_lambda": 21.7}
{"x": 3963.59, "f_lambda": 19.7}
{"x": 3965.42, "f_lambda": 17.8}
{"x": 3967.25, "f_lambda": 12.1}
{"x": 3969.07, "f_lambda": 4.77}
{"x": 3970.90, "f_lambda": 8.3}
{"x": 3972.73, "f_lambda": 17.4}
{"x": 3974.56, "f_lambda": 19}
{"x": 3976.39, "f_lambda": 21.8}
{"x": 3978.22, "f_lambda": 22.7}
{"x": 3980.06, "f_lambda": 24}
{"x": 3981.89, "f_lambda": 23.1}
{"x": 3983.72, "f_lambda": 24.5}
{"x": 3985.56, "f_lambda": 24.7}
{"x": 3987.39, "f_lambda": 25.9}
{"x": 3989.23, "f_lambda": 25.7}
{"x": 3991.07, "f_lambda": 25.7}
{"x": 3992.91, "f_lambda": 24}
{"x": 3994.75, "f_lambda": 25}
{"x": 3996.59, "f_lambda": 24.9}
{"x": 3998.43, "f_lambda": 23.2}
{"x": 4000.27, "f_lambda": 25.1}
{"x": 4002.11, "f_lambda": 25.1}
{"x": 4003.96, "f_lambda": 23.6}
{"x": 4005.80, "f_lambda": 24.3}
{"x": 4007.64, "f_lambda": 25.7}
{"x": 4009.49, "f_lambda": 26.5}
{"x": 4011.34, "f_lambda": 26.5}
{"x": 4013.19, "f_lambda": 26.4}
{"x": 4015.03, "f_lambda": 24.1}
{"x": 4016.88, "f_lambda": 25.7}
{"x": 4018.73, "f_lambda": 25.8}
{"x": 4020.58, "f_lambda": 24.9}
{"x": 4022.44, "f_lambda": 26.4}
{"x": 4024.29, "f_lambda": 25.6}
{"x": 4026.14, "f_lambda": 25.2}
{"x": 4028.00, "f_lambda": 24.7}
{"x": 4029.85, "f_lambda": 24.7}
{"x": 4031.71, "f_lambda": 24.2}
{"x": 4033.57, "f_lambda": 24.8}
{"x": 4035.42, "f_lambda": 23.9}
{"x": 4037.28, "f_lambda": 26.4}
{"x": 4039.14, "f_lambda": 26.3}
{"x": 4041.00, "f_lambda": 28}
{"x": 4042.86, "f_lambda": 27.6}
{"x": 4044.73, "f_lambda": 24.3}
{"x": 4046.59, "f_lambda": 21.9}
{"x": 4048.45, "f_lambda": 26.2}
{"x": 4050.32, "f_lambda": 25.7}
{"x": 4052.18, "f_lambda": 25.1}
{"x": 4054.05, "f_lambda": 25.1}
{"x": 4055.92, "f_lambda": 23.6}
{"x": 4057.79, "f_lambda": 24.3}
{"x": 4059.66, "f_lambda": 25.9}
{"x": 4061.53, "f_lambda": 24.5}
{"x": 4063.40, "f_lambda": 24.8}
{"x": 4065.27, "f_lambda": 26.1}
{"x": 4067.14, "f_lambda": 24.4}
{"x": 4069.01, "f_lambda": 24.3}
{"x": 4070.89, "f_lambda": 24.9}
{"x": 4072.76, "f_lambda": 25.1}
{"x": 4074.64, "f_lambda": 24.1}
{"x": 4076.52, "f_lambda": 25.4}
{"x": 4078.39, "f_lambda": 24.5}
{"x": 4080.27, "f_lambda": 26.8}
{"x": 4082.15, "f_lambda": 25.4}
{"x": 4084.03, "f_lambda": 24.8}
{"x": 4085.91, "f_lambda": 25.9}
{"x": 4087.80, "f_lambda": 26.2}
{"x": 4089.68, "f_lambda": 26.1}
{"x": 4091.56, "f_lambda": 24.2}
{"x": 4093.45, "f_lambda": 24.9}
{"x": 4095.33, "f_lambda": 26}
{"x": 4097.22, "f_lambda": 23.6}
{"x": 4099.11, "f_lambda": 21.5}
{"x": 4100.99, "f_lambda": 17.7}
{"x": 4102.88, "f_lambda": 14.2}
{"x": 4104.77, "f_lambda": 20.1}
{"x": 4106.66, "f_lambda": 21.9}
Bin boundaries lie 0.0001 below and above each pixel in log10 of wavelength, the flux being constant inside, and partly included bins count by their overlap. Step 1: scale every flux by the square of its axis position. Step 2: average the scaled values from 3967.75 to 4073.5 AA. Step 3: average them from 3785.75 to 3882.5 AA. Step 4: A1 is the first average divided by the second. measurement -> 1.2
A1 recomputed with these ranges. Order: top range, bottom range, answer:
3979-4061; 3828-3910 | 1.24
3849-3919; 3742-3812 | 1.16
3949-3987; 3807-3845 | 1.07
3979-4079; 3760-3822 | 1.30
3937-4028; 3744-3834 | 1.18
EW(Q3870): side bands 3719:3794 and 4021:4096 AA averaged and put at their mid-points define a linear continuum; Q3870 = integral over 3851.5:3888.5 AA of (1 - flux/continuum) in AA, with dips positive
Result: -2.3 AA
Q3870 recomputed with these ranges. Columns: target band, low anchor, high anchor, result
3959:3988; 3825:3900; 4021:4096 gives 5.15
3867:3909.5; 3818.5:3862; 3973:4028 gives -0.35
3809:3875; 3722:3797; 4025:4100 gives -1.29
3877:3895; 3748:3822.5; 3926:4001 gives 0.66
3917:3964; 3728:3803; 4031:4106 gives 4.79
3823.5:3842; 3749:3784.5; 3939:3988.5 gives 2.80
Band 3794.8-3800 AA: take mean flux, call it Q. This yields 16.3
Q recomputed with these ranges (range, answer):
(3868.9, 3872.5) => 22.7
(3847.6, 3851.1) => 23.1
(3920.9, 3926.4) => 23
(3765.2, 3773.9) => 19.2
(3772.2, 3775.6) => 20.9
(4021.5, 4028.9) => 25.5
